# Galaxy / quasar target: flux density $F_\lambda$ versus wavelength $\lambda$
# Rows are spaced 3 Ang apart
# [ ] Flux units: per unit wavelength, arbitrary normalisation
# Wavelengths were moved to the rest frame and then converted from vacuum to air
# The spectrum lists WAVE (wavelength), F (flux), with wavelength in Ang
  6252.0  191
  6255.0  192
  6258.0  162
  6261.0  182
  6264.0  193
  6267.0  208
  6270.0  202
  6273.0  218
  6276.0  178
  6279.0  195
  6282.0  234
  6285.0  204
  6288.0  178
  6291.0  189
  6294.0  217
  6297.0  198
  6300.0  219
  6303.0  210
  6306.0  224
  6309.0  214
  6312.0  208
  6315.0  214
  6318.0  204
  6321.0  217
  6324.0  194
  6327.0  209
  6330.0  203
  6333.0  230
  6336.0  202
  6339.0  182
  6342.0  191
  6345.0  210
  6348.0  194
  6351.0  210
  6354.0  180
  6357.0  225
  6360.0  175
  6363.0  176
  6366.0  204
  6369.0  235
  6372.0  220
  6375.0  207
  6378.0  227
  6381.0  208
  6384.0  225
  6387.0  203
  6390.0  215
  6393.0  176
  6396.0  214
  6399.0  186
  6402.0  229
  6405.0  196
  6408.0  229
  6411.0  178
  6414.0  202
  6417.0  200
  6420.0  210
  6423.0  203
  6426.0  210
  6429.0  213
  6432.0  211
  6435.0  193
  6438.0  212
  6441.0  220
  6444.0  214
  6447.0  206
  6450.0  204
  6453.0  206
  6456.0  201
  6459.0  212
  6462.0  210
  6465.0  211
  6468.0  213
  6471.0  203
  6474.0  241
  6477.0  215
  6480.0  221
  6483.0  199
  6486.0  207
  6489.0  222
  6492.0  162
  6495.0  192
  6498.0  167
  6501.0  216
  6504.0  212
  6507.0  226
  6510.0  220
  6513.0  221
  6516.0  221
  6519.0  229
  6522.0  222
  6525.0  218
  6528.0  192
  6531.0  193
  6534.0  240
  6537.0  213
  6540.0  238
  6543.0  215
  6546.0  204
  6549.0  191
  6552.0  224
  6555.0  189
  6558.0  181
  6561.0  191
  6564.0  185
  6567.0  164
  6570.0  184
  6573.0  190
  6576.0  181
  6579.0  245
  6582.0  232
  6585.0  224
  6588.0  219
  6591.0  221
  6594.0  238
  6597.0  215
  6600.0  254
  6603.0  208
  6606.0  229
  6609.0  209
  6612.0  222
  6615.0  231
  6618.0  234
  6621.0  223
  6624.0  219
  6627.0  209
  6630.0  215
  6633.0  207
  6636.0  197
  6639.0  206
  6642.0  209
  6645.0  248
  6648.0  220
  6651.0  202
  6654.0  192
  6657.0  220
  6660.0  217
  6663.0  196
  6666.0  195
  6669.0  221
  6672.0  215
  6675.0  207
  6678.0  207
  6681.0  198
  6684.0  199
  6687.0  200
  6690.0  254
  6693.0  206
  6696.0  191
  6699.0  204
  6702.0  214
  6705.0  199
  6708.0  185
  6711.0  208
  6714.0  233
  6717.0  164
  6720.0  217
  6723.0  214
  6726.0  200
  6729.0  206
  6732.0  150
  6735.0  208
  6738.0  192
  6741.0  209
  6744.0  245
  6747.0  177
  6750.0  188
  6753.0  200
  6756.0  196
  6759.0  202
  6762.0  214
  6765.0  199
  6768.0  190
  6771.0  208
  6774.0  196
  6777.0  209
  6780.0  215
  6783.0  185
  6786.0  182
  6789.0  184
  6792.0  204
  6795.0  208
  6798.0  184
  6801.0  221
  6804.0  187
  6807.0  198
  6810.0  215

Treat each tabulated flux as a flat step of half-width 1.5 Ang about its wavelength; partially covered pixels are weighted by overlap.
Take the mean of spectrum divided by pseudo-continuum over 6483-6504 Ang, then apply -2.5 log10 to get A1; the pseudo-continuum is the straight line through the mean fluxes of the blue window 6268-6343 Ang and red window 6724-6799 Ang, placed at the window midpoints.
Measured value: 0.04 mag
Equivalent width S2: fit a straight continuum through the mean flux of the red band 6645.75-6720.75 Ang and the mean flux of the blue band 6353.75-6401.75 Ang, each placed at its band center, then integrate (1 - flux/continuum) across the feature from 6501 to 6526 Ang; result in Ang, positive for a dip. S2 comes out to -1.75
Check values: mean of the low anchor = 206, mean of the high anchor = 207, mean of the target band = 221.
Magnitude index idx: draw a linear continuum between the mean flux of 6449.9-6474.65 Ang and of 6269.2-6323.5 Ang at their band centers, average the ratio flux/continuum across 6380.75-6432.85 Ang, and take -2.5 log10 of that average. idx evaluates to 0.02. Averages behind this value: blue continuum 207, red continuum 211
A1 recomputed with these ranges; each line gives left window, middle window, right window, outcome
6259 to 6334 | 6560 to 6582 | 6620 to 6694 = 0.08 mag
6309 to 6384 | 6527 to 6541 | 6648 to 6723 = -0.05 mag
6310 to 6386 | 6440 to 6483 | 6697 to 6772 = -0.04 mag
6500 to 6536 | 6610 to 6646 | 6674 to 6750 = -0.04 mag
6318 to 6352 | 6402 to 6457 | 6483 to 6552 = 0.00 mag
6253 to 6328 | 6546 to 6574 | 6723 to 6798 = 0.06 mag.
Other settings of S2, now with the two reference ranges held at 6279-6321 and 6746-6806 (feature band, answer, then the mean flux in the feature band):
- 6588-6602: -1.9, 230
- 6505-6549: -3.0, 217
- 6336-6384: 0.8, 204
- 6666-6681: -0.7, 209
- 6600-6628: -2.9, 222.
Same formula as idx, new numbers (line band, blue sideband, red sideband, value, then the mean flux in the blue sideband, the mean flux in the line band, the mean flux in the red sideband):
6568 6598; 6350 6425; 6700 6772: -0.06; 205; 214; 201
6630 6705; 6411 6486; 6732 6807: -0.04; 209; 209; 199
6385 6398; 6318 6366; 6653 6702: -0.01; 200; 202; 208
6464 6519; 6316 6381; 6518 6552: 0.01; 205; 210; 214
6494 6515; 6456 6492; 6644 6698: 0.01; 211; 208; 210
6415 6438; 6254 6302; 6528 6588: -0.02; 198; 206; 204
